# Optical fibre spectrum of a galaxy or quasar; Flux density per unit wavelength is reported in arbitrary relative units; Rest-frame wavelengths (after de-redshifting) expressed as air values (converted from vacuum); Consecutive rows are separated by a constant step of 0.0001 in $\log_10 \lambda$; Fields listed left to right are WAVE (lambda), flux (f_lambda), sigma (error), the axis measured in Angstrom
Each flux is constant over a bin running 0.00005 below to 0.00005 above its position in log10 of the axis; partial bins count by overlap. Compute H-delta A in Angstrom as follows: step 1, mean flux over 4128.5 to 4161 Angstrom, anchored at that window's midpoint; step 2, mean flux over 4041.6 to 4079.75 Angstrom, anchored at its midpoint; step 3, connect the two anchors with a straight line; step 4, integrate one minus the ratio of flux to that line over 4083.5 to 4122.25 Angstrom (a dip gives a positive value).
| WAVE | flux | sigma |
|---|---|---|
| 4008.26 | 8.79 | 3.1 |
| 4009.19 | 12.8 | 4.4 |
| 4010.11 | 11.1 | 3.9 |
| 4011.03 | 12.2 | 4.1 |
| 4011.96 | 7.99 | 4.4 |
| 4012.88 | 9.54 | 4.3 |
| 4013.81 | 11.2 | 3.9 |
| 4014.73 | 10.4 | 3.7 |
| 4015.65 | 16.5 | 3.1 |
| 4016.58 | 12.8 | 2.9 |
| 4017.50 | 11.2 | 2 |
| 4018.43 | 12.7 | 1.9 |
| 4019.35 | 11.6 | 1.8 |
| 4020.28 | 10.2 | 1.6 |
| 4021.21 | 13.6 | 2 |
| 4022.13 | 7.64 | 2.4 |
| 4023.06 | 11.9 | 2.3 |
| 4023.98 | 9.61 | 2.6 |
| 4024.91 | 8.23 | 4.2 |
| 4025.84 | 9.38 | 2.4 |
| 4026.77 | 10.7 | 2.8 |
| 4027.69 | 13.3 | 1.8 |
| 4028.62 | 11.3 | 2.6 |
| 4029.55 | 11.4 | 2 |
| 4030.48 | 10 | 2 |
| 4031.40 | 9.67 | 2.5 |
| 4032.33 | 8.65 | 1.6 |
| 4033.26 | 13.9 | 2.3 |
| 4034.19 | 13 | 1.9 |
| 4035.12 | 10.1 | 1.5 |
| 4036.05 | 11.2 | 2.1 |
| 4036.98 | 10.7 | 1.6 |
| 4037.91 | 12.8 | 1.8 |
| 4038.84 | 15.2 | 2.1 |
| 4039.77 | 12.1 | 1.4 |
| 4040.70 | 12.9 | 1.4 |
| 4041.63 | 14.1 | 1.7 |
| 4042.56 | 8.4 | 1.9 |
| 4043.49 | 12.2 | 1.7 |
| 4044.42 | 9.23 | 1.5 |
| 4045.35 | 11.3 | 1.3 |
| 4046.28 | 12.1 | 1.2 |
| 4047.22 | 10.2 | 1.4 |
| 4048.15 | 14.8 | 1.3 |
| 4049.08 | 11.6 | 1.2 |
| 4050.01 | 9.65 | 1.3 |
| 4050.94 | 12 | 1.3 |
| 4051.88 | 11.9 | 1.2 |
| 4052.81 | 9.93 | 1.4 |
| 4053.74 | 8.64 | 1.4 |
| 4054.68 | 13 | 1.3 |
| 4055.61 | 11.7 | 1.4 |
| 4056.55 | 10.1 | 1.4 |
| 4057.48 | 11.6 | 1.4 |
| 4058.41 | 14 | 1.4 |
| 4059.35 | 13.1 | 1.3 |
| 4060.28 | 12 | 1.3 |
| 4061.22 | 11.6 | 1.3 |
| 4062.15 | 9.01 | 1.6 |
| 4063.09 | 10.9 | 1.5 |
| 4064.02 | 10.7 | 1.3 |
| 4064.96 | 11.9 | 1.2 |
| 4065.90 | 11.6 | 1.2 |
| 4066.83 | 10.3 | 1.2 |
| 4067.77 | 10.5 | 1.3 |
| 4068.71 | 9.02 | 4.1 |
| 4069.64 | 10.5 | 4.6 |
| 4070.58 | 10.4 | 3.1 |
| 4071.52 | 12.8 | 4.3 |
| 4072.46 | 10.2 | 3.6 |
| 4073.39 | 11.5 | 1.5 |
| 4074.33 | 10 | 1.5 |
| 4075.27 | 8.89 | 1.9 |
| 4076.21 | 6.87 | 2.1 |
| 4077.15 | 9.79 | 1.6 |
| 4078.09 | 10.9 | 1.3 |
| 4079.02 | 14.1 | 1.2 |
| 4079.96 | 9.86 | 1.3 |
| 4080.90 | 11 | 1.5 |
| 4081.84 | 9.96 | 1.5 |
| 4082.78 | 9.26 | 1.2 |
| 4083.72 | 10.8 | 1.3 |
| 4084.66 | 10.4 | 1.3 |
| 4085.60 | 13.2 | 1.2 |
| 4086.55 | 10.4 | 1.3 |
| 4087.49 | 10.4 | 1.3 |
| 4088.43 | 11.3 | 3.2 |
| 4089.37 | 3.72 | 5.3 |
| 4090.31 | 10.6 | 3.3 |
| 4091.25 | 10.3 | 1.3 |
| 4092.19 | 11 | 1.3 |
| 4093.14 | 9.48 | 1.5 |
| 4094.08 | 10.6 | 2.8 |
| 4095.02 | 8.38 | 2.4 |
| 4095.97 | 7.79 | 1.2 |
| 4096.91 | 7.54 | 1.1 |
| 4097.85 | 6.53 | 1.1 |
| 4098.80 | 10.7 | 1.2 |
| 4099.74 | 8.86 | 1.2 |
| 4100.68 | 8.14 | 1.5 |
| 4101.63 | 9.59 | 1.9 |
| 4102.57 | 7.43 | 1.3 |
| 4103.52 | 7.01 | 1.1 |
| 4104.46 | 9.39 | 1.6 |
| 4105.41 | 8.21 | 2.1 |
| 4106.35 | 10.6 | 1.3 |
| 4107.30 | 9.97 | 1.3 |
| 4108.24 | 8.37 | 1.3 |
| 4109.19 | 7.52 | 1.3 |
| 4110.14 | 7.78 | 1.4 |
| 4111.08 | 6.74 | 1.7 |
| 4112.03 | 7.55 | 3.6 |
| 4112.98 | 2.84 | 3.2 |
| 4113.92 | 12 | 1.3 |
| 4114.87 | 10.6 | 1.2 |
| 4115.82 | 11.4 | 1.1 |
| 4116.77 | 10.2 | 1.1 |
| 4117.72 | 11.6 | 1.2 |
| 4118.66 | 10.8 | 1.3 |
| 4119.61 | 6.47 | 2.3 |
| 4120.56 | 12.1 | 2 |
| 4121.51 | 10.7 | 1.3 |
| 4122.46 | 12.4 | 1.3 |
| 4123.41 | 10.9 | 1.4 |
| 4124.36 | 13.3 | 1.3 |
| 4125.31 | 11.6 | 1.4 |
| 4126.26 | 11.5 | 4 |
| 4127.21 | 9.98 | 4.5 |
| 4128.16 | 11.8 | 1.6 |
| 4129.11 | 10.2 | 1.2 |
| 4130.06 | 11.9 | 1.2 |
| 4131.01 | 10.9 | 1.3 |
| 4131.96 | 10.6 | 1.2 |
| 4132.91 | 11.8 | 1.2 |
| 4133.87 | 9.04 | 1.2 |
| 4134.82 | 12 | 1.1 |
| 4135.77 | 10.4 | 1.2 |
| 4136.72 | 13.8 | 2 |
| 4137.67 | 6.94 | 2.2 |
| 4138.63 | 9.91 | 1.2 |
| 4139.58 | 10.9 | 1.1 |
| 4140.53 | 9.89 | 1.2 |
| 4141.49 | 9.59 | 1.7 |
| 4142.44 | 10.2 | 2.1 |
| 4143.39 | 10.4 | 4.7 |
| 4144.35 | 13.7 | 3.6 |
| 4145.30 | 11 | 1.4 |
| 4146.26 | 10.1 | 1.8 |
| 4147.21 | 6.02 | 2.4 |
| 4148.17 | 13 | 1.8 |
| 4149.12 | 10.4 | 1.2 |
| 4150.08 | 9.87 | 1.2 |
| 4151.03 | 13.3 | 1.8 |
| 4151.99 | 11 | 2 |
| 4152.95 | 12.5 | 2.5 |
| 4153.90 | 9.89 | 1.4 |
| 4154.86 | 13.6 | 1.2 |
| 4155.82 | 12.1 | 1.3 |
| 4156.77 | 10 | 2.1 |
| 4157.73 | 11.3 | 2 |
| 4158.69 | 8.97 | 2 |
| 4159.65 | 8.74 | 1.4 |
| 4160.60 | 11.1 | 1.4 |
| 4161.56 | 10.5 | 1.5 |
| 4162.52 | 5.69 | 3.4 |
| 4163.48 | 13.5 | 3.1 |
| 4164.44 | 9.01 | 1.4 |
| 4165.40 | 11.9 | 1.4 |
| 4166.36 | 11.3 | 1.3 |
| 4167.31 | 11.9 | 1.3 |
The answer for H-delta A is 5.8 Angstrom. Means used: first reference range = 11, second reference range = 10.7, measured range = 9.25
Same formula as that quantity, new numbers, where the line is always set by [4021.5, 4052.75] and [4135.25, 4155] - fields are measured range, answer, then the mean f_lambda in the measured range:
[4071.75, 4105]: 4.21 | 9.62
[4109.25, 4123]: 1.78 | 9.46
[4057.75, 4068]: -0.29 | 11.4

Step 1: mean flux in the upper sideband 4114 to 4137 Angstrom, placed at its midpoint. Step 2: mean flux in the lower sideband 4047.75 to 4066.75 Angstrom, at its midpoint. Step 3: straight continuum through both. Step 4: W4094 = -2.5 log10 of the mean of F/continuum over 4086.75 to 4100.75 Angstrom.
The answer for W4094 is 0.23 mag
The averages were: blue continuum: 11.5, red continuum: 11.1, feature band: 9.08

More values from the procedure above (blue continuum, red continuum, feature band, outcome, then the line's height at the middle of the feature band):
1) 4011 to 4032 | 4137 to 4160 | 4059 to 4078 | 0.03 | 10.8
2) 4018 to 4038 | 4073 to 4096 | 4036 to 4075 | -0.08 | 10.5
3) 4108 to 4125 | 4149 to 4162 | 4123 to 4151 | -0.05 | 10.3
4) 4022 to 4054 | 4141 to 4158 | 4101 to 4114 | 0.34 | 11.1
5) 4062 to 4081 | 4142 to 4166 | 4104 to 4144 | 0.05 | 10.6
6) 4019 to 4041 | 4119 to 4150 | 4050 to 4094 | 0.03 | 11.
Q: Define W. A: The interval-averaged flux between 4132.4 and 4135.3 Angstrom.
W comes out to 10.9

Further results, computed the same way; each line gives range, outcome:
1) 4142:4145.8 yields 11.3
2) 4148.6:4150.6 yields 10.3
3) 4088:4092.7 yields 9.37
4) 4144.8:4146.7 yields 10.6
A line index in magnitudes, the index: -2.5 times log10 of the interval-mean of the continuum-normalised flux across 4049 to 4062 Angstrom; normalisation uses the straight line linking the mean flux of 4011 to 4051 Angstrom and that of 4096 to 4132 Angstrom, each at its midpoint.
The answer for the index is -0.06 mag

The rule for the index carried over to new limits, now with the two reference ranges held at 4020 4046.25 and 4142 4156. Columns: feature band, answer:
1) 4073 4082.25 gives 0.09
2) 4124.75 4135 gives 0.01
